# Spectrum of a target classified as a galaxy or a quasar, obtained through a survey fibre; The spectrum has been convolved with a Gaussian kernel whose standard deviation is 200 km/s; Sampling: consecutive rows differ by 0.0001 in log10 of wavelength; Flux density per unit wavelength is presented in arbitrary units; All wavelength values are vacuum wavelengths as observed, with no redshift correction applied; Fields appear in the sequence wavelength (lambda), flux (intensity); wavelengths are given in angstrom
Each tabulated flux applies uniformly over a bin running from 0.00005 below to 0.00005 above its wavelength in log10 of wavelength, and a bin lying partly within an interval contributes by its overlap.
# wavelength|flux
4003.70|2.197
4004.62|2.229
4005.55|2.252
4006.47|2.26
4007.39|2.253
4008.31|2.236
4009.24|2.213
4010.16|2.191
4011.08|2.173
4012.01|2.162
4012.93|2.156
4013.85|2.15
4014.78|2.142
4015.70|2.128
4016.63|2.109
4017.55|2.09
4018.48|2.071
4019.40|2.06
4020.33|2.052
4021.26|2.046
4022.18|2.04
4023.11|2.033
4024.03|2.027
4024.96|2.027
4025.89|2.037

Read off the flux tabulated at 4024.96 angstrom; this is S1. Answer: 2.027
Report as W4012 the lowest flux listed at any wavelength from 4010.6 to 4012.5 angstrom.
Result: 2.162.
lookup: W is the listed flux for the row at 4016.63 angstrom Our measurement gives 2.109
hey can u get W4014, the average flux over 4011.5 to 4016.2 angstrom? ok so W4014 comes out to 2.15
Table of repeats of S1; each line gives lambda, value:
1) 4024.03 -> 2.027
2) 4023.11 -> 2.033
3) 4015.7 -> 2.128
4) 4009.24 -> 2.213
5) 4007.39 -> 2.253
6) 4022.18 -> 2.04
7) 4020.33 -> 2.052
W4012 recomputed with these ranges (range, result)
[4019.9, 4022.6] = 2.04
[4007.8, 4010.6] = 2.191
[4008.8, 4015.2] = 2.142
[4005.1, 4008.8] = 2.236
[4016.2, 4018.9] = 2.071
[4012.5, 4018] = 2.09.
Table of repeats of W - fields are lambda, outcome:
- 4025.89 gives 2.037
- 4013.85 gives 2.15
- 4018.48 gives 2.071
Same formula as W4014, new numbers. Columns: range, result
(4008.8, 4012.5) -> 2.19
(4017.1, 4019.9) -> 2.07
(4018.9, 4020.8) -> 2.05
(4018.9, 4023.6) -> 2.05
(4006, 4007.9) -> 2.27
